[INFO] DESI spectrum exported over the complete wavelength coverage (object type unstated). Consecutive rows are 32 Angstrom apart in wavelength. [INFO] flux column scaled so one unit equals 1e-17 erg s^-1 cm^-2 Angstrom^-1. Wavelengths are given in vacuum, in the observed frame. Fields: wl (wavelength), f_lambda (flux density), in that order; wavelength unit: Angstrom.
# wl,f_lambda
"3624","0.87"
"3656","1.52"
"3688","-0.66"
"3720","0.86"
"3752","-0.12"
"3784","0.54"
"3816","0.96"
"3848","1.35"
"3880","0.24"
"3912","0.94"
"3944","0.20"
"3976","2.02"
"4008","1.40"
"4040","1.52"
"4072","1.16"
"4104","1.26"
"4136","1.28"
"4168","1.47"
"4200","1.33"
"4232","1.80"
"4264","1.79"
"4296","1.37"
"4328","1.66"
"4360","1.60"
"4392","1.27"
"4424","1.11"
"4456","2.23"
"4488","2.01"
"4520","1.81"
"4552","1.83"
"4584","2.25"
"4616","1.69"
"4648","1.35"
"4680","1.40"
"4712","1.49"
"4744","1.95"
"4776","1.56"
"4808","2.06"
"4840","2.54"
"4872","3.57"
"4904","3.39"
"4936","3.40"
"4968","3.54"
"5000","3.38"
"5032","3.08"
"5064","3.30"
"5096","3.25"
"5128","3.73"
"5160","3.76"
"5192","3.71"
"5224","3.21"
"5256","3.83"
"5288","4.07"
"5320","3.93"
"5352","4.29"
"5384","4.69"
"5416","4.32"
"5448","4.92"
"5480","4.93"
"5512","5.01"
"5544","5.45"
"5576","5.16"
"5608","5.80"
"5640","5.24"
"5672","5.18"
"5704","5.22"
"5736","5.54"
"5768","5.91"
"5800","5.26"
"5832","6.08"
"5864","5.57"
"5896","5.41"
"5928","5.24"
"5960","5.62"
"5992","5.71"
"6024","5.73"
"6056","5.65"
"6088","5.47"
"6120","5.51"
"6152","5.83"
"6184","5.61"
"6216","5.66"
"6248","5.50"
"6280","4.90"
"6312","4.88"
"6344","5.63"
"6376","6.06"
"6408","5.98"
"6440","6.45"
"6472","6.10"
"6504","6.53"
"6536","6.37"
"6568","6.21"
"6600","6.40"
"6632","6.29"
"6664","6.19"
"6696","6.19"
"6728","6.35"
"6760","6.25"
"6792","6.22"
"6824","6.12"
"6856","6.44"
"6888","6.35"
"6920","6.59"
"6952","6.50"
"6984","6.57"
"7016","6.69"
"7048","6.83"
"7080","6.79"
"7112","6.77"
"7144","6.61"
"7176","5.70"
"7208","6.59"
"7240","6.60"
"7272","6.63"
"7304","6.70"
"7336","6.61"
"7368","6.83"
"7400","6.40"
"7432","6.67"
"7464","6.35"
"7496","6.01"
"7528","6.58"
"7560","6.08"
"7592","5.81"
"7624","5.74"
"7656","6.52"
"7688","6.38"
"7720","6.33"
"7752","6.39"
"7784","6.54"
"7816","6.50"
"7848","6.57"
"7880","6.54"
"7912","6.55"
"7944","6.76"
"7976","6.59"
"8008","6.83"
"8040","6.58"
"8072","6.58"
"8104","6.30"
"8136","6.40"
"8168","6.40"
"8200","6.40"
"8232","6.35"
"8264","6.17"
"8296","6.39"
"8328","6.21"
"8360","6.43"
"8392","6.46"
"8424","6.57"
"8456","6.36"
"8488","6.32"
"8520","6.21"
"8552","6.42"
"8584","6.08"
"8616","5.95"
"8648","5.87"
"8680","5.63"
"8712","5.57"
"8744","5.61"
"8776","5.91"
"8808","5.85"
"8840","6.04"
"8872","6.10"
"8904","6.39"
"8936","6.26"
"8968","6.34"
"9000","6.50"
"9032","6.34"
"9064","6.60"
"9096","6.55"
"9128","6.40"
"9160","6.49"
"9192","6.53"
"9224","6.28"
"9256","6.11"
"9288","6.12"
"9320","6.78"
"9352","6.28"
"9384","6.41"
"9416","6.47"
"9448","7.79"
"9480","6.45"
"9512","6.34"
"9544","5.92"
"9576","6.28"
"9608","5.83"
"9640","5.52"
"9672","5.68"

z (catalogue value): 0.216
